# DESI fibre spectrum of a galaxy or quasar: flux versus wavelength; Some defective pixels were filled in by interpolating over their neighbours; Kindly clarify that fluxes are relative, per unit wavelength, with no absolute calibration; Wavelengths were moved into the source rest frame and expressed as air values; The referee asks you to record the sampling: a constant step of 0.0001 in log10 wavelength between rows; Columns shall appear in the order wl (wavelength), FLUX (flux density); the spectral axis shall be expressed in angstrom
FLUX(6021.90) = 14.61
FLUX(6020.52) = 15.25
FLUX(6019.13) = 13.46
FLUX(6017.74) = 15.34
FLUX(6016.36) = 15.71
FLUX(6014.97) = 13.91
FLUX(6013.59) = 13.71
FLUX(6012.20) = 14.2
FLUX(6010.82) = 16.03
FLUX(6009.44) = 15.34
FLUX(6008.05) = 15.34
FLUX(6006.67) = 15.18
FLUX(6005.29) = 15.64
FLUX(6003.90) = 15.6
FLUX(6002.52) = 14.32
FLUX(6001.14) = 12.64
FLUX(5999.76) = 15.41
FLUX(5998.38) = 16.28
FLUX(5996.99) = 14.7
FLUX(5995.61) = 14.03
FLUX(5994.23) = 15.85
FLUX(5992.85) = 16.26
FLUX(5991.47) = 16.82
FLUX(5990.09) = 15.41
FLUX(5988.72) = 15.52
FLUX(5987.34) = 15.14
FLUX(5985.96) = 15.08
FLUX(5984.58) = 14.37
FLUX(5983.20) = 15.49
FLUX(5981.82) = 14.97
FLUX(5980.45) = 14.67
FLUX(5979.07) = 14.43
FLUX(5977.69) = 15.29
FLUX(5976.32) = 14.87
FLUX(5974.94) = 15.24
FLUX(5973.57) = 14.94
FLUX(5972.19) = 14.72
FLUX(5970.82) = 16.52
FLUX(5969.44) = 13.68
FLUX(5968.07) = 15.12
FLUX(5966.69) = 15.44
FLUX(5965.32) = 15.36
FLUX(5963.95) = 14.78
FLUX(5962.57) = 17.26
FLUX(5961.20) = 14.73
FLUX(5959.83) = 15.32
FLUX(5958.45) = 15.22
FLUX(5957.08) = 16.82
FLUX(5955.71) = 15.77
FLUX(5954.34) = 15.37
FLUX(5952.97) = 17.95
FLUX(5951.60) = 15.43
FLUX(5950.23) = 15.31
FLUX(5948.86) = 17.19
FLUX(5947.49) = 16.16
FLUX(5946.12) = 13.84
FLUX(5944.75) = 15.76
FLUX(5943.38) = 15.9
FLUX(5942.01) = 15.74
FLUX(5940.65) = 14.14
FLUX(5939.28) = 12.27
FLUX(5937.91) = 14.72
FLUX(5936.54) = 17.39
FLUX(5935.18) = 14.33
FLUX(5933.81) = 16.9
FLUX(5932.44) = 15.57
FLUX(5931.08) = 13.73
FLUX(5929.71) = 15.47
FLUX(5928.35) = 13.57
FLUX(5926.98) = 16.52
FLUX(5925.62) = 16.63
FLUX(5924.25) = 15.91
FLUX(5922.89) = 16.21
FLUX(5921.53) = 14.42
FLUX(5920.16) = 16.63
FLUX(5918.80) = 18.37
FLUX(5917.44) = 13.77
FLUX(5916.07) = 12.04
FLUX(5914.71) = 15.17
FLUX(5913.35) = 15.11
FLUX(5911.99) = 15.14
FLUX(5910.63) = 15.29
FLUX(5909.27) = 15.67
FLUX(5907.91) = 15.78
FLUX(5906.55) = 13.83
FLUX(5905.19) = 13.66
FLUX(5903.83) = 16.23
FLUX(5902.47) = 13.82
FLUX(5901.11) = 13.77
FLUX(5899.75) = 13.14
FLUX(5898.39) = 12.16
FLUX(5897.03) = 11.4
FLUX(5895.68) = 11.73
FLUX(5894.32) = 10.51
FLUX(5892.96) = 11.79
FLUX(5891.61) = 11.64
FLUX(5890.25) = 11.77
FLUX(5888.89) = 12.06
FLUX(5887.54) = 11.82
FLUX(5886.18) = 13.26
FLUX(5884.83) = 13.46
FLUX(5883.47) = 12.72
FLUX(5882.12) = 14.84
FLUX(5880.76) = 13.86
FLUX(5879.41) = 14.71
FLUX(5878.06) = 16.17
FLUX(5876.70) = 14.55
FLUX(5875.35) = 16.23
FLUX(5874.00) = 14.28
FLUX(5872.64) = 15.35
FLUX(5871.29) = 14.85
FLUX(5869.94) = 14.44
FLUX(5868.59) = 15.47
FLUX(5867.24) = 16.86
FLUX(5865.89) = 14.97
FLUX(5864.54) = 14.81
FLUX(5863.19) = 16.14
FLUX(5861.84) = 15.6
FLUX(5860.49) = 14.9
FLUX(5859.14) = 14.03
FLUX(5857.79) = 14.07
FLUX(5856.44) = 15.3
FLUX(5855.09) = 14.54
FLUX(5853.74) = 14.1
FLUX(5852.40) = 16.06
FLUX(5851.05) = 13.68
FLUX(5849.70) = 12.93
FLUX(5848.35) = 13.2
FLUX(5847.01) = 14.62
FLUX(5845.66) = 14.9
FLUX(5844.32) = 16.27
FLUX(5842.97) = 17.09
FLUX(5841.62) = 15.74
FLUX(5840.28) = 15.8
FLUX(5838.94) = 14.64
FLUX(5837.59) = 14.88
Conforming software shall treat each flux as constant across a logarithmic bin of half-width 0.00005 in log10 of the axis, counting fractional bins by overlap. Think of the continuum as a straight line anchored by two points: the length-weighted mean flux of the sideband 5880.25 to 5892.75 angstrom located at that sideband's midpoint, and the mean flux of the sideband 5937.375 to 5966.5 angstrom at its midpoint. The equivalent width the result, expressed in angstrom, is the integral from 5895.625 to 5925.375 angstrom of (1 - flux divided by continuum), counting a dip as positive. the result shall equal -1.8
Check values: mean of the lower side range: 12.8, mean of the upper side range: 15.5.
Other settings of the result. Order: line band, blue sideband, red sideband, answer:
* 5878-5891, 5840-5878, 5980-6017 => 1.49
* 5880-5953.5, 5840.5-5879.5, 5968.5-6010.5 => 3.00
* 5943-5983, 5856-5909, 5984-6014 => -1.78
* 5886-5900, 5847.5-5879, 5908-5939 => 3.03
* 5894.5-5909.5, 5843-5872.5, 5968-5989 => 1.36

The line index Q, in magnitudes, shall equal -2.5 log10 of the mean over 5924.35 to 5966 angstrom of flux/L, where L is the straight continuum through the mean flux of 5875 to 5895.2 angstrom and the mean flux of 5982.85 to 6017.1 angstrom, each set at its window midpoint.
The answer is -0.09 mag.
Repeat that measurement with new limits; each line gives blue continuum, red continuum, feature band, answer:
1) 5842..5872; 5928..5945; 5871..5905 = 0.12 mag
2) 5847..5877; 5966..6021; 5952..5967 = -0.06 mag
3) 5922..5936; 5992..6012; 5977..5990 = 0.02 mag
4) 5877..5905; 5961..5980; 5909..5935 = -0.11 mag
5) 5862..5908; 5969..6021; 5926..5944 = -0.05 mag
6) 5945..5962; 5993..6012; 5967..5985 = 0.04 mag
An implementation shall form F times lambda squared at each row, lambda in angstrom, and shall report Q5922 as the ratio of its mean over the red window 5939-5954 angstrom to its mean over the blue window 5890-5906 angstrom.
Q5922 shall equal 1.24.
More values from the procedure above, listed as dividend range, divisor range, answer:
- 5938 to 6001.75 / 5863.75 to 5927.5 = 1.09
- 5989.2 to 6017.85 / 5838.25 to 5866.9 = 1.07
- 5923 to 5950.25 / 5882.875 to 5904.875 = 1.24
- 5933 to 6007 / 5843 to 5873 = 1.07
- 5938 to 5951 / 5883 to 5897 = 1.28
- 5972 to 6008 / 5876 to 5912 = 1.16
